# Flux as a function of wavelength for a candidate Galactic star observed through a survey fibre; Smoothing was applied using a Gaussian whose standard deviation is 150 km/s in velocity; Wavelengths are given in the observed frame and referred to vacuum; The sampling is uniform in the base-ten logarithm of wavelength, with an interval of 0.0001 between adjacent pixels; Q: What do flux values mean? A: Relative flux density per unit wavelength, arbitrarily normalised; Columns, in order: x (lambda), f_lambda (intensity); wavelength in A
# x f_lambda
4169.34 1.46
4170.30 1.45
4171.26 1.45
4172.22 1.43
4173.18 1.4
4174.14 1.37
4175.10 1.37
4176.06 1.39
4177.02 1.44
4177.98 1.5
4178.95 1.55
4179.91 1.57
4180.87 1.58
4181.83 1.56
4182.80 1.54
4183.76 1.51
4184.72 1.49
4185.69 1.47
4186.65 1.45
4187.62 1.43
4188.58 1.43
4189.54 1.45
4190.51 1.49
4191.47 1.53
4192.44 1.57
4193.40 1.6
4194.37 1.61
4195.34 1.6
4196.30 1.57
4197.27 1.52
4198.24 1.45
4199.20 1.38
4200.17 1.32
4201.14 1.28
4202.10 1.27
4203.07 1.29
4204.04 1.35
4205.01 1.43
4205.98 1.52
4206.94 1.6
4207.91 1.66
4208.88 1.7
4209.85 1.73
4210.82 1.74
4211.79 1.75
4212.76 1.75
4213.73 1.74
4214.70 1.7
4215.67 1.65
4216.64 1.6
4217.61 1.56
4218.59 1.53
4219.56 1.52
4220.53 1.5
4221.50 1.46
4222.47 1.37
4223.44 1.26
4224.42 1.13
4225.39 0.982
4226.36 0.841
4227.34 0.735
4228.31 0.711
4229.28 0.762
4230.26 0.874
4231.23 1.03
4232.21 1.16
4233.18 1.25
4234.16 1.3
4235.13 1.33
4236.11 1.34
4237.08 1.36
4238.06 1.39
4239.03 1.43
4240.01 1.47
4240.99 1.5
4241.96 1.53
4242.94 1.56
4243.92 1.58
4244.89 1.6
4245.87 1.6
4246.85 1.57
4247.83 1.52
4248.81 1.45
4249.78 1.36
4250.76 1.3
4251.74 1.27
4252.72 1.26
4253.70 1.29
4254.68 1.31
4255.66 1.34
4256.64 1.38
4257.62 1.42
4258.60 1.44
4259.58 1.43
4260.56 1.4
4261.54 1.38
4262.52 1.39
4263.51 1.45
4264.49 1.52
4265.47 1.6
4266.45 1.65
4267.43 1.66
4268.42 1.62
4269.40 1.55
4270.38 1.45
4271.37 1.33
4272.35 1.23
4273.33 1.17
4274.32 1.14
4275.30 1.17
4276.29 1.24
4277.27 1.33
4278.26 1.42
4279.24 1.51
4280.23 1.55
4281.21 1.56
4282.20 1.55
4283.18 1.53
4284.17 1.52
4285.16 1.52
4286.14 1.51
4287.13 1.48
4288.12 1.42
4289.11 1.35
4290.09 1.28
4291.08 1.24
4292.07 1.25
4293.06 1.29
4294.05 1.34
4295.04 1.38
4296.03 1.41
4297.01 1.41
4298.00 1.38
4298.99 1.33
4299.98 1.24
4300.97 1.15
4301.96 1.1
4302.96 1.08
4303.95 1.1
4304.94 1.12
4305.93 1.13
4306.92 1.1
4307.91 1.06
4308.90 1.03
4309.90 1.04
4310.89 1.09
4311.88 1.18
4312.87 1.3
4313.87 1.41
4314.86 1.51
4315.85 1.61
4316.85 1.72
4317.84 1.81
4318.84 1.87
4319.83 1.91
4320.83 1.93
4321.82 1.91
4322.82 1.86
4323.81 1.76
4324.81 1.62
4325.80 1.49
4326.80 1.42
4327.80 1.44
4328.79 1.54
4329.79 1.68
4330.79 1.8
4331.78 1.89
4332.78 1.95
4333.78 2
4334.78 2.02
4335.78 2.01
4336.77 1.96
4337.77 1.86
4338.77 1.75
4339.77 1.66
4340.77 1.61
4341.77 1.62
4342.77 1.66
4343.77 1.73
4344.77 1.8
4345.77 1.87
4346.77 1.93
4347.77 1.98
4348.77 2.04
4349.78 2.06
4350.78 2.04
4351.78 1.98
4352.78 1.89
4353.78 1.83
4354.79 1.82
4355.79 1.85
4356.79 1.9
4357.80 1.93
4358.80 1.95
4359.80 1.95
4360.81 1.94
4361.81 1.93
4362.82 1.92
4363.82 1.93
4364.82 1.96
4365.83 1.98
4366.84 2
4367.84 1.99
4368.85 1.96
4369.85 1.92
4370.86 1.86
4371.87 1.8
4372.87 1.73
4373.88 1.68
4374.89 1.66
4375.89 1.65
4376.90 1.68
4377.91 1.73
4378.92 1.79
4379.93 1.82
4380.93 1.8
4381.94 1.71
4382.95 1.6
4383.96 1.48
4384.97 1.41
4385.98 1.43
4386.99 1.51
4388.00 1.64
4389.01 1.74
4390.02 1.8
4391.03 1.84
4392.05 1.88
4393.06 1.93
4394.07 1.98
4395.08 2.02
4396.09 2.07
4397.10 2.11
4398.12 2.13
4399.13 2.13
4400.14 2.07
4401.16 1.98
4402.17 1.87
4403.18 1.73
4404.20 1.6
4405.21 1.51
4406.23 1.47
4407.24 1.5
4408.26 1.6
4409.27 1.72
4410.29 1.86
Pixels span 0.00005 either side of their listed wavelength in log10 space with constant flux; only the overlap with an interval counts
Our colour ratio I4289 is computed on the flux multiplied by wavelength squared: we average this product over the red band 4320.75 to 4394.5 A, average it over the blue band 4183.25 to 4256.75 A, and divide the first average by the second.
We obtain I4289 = 1.36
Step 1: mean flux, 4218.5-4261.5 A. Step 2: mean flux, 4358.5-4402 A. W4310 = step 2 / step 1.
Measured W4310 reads 1.40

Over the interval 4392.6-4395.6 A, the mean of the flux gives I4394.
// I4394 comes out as 1.98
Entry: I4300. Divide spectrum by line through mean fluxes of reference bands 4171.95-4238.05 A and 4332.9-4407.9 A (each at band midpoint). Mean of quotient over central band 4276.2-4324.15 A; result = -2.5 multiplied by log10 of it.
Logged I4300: 0.18 mag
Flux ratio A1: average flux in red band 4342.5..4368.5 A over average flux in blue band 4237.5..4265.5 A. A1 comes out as 1.3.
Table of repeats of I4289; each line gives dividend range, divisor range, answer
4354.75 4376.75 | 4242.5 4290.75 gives 1.37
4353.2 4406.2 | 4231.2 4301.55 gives 1.37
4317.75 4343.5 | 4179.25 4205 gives 1.28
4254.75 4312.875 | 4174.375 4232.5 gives 0.98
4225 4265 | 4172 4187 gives 0.92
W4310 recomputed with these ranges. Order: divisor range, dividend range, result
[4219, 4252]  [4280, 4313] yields 1.00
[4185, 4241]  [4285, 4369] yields 1.16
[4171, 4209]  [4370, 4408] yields 1.20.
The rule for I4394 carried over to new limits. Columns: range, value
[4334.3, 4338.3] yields 1.96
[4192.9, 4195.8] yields 1.6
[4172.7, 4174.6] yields 1.39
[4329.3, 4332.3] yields 1.79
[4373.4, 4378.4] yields 1.68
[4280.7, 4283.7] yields 1.55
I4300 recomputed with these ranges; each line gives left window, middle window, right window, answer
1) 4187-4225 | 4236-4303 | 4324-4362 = 0.178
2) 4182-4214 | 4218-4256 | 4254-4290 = 0.132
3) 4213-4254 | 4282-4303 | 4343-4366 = 0.195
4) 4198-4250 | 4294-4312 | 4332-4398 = 0.351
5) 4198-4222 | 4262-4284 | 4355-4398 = 0.147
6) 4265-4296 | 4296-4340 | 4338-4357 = 0.093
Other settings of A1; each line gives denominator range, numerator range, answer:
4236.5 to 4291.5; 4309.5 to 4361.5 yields 1.23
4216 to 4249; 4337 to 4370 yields 1.43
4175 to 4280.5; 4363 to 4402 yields 1.29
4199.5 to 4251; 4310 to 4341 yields 1.21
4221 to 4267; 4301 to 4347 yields 1.19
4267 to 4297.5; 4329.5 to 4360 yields 1.34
